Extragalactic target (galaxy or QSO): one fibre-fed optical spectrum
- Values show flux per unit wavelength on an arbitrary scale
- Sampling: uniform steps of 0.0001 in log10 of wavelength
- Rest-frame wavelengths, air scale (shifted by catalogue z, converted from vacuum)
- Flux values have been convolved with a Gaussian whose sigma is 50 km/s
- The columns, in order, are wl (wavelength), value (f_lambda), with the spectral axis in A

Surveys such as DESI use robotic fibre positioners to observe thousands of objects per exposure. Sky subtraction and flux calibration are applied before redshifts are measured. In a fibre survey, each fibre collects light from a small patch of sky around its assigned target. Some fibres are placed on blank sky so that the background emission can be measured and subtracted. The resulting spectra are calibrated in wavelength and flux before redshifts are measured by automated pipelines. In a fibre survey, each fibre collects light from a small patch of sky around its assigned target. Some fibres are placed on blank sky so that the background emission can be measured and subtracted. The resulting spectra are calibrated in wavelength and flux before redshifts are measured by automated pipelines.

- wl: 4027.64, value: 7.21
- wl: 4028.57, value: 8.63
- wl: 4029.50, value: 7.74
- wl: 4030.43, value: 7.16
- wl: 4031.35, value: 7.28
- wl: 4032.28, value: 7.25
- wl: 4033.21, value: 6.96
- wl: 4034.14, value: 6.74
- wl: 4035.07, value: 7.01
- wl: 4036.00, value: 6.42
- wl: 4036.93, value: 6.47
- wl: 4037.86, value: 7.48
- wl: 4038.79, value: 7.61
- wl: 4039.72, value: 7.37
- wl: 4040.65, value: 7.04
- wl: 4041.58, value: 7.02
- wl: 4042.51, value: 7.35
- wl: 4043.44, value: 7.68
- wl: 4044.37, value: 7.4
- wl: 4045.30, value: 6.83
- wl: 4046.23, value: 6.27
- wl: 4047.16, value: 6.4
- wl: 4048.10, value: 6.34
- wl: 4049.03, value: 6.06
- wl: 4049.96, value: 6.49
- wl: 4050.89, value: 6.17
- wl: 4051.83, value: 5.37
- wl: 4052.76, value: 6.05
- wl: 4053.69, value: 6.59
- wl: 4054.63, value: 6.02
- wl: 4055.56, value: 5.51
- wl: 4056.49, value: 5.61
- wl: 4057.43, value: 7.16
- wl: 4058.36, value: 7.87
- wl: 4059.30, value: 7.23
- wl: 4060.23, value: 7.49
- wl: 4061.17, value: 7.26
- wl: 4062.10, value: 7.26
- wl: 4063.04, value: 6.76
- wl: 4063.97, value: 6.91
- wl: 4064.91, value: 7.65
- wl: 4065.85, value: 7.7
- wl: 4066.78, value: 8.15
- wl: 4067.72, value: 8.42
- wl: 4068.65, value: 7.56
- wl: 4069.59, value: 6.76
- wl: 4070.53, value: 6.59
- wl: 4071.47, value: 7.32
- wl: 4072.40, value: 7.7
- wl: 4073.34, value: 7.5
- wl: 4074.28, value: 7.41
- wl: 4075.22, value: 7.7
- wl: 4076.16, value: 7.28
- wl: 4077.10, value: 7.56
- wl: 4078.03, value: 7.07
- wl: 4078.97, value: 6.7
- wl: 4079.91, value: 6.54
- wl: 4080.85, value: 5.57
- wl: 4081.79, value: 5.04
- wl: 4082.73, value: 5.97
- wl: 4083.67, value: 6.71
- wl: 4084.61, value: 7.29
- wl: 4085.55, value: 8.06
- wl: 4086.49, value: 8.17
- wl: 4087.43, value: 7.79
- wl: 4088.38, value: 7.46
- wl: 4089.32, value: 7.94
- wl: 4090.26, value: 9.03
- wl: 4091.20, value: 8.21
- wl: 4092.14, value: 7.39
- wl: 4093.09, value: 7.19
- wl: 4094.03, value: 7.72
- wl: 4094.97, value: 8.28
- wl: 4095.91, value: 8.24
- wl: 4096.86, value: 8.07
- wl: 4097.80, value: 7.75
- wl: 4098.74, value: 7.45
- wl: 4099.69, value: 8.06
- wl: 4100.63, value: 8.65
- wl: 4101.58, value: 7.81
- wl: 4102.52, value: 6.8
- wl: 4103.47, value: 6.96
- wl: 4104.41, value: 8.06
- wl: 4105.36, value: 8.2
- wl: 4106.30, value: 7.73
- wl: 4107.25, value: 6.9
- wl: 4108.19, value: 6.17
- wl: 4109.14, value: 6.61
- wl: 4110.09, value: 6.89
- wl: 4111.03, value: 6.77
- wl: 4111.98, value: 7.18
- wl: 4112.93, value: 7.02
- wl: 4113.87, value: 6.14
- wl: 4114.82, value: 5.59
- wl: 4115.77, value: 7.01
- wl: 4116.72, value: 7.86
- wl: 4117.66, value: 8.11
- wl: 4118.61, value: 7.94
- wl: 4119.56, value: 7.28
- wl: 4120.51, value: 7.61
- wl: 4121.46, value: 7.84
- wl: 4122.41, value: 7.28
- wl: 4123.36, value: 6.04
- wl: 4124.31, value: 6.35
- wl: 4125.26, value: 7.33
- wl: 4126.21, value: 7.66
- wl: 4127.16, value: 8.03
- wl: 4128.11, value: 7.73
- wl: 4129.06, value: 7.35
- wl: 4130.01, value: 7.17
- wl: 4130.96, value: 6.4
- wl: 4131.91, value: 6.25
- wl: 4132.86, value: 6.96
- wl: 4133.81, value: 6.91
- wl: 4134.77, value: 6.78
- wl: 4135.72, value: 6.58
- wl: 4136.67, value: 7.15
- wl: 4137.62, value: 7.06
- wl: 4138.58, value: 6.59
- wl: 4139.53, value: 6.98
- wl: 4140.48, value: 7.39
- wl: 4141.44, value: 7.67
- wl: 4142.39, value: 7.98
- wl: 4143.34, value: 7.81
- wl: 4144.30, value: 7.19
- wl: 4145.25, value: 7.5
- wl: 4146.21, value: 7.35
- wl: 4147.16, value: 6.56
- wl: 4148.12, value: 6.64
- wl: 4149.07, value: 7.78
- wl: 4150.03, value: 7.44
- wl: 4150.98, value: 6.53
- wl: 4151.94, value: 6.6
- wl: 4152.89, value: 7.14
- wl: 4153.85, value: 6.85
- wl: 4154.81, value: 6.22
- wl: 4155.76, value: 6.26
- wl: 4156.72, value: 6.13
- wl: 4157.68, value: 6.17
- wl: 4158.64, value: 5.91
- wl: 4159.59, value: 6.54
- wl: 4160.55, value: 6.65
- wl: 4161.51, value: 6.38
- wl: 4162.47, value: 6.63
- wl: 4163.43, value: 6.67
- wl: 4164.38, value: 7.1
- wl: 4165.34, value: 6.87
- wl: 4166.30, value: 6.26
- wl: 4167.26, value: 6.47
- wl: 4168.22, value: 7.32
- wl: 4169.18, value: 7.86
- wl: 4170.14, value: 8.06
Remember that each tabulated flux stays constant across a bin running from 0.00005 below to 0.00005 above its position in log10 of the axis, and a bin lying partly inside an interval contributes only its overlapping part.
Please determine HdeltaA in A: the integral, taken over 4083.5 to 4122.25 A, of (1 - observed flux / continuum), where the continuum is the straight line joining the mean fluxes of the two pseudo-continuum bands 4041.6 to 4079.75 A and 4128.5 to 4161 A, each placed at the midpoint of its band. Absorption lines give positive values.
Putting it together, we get -3.2 A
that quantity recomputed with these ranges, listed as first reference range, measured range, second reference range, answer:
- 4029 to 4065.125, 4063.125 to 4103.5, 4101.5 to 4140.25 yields -2.7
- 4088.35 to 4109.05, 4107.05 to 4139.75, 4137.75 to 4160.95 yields 1.4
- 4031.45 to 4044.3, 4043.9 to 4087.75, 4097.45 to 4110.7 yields 2.0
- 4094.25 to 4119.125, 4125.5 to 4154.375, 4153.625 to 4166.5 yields -1.3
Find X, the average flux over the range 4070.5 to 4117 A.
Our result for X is 7.31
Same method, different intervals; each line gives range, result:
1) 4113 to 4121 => 7.19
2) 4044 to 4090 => 6.96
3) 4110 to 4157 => 7.06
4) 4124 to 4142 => 7.08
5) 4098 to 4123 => 7.3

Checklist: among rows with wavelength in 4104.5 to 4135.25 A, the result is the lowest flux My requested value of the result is 5.59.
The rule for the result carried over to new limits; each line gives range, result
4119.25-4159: 5.91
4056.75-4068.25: 6.76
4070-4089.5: 5.04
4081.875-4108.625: 5.97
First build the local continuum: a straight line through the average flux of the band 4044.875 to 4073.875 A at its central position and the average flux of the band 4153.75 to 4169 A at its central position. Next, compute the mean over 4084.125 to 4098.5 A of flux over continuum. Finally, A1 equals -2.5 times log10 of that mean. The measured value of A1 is -0.17 mag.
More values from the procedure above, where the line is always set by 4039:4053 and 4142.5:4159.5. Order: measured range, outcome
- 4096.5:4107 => -0.15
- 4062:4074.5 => -0.11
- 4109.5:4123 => -0.06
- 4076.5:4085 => 0.04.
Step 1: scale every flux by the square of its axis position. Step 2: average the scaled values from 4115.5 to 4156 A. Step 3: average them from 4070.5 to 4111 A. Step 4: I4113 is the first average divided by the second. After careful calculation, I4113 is 1.0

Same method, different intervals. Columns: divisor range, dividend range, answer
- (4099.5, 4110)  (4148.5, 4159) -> 0.92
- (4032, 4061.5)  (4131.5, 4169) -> 1.07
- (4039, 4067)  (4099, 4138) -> 1.08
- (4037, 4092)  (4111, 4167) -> 1.02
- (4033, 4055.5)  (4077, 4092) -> 1.10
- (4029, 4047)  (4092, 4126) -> 1.07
